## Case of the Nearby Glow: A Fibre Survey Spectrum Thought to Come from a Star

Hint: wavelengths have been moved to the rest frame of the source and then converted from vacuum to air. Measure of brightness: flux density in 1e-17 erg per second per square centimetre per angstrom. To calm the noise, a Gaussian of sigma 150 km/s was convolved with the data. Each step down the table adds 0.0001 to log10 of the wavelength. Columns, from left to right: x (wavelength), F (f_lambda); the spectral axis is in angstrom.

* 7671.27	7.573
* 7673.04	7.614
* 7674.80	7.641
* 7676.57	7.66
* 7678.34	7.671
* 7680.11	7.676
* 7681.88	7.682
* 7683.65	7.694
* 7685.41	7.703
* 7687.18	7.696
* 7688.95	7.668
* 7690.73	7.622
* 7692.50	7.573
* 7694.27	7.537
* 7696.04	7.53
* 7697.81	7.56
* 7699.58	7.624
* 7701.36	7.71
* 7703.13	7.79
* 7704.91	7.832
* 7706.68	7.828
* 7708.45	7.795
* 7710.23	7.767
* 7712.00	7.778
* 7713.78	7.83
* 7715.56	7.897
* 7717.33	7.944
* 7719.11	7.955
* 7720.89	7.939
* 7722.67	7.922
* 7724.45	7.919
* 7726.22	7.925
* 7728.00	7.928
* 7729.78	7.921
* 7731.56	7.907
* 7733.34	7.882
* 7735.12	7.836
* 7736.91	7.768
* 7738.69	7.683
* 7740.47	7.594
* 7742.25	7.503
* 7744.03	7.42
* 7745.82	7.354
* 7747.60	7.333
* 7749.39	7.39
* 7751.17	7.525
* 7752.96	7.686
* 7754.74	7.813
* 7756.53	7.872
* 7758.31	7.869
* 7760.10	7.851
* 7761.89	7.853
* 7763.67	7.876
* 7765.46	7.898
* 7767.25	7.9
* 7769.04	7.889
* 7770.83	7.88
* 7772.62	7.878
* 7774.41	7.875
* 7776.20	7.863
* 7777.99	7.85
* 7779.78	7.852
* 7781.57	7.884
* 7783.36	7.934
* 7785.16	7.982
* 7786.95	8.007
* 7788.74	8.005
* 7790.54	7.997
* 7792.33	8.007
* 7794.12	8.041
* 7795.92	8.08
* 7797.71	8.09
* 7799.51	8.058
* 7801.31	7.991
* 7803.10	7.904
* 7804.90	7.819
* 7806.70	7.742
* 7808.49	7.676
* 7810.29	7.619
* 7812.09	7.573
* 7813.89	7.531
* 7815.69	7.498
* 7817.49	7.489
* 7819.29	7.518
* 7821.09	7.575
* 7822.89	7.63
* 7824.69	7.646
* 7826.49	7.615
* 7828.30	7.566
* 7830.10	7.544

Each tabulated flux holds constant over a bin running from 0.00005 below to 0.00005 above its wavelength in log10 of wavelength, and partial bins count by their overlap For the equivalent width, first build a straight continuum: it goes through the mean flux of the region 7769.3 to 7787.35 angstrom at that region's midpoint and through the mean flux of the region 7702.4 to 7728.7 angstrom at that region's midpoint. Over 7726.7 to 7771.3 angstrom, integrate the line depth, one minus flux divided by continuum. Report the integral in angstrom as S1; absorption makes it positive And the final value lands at 0.8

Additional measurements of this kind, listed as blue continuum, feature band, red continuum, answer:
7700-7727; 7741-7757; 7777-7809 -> 0.72 angstrom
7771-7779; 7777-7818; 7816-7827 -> -0.68 angstrom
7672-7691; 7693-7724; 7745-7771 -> -0.37 angstrom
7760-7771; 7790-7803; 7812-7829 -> -0.56 angstrom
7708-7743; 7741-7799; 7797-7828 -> -0.42 angstrom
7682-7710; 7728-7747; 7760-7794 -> 0.26 angstrom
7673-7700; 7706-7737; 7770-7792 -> -0.54 angstrom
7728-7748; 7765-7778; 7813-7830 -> -0.43 angstrom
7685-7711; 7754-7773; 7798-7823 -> -0.45 angstrom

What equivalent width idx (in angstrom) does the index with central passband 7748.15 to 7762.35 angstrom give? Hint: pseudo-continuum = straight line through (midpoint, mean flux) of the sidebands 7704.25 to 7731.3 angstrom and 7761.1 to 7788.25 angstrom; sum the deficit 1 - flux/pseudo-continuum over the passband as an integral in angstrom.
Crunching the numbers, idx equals 0.3 angstrom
